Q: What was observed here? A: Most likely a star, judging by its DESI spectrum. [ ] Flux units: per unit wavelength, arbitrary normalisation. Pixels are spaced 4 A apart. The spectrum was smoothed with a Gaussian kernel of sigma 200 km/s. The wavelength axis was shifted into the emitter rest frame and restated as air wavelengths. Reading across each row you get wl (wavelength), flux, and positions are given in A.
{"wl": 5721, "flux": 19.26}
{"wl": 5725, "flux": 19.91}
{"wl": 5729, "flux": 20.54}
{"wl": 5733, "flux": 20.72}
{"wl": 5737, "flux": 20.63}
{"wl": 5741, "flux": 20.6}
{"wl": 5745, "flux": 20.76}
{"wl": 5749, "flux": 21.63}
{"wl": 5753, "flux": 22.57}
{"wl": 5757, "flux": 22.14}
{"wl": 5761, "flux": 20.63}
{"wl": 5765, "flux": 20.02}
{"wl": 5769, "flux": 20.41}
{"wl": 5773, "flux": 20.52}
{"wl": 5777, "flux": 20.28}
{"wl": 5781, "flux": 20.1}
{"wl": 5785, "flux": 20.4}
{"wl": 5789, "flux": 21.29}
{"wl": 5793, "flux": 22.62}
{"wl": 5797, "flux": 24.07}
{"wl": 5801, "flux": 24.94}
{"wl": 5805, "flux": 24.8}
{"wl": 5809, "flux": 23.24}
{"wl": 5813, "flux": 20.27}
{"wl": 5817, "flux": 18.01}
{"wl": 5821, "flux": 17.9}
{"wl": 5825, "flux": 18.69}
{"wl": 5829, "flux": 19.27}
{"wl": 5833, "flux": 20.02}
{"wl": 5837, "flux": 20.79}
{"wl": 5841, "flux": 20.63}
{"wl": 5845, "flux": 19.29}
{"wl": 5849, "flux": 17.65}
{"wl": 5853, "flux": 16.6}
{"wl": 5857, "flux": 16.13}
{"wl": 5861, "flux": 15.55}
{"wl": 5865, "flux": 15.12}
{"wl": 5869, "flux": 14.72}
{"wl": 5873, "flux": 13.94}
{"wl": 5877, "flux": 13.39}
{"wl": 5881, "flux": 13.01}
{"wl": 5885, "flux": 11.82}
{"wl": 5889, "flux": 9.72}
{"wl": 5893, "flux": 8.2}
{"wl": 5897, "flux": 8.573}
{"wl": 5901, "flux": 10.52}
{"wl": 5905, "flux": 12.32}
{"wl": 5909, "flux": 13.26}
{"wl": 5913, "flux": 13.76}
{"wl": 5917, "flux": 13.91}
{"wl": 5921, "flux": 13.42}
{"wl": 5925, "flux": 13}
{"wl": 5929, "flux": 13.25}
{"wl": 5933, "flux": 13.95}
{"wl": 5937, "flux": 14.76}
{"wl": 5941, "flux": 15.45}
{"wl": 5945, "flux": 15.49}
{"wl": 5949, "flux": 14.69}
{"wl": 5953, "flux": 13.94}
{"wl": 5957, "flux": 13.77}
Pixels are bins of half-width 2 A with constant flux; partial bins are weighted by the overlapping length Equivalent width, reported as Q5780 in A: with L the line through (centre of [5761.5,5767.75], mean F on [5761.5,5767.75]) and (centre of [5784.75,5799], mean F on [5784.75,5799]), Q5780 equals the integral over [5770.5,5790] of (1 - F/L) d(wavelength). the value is 0.8 A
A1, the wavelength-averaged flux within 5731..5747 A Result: 20.7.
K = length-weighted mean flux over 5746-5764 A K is 21.6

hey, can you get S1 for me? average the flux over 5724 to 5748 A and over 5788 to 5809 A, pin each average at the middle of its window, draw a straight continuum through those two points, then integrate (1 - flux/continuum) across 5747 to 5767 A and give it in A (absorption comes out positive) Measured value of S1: 0.19 A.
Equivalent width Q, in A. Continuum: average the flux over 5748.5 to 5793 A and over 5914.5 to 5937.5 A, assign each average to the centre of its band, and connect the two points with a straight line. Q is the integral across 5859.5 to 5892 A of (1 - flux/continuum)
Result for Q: 5.8 A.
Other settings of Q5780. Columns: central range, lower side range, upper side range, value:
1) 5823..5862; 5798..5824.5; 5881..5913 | -2.0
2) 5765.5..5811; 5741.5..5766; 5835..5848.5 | -2.7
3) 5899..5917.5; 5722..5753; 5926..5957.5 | 3.3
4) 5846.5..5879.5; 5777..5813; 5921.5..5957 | 5.7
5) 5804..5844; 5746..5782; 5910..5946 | -3.9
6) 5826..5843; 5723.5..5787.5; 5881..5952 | -3.3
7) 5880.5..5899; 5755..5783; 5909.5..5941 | 6.4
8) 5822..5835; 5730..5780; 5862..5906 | -2.8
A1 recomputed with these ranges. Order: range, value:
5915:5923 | 13.7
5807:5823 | 19.9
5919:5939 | 13.7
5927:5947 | 14.6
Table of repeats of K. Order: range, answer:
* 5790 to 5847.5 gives 21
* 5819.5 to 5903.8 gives 15.3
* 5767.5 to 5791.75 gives 20.6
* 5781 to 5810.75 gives 22.9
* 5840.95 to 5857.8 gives 17.9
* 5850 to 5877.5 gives 15.2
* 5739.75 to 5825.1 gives 21.2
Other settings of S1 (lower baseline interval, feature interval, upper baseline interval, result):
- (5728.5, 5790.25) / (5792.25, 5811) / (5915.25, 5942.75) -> -4.8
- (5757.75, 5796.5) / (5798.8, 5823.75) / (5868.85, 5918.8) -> -4.3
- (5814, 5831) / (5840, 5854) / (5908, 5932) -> -1.0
